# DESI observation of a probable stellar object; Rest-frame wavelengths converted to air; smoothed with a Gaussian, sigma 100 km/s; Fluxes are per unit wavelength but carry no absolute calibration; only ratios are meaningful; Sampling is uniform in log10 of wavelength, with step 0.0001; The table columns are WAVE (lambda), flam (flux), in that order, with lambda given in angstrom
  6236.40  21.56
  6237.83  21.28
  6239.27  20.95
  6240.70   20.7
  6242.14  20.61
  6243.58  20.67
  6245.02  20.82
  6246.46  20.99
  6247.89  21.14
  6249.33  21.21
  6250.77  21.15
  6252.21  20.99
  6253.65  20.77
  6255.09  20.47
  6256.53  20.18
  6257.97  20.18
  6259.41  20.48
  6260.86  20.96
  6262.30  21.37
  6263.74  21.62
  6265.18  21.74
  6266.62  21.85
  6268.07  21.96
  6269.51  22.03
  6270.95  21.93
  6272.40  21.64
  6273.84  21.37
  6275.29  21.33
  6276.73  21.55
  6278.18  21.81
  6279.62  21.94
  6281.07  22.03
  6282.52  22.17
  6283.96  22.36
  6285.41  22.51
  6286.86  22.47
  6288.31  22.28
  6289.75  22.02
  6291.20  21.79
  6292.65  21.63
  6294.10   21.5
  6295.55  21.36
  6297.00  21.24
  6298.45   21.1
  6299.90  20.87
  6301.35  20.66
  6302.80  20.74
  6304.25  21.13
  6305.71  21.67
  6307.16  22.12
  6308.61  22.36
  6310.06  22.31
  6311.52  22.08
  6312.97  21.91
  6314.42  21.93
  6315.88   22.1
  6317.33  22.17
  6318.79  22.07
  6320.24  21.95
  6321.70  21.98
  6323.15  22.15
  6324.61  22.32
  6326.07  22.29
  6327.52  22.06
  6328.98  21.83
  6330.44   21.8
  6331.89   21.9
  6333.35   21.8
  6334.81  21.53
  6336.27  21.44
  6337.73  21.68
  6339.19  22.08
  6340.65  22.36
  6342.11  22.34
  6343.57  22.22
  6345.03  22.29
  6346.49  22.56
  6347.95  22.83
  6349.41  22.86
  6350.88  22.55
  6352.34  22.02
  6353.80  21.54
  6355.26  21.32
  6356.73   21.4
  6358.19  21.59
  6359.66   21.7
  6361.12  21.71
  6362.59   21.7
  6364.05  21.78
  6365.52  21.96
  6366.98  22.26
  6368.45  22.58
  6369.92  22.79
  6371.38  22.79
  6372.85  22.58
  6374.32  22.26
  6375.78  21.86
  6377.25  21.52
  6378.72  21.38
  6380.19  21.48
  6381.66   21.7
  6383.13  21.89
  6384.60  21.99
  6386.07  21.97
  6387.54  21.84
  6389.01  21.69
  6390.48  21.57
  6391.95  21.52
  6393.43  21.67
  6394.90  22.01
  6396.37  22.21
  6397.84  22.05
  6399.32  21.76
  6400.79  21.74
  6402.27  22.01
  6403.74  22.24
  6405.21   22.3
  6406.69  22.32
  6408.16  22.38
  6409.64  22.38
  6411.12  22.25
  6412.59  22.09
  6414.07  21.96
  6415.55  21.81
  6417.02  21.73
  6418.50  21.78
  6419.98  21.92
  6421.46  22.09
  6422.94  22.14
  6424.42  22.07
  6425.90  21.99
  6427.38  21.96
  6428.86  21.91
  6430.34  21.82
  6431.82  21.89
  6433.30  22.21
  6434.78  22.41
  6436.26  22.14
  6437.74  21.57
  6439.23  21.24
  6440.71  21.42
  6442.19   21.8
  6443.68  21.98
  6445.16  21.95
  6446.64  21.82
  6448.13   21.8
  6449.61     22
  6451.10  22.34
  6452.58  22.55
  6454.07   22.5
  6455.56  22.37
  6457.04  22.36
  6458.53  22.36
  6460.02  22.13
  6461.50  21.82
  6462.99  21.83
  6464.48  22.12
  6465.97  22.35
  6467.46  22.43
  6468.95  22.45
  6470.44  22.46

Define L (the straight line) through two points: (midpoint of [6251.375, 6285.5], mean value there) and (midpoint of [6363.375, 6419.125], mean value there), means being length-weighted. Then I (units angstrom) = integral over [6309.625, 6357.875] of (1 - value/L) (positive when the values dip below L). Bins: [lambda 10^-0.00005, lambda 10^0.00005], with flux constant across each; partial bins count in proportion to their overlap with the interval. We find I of -0.7 angstrom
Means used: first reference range 21.4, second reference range 22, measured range 22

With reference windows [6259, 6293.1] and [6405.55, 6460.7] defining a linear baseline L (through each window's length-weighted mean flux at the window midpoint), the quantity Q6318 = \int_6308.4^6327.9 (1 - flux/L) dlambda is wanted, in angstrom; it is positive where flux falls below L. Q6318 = -0.2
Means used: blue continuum 21.8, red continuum 22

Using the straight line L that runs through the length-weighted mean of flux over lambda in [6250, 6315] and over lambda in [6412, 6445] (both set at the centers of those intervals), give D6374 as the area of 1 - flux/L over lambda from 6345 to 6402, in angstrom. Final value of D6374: -0.5 angstrom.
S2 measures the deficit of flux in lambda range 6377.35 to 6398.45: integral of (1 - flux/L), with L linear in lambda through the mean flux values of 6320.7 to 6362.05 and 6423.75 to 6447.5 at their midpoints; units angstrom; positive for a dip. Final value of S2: 0.2 angstrom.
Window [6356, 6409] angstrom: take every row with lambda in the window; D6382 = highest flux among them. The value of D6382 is 22.79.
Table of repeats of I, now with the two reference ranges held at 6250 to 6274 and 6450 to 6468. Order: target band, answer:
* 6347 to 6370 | -0.32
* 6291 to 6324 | -0.36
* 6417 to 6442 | 0.22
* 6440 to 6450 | 0.16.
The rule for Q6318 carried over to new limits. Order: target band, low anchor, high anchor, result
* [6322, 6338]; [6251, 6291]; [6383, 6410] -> -0.1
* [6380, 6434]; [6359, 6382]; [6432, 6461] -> 0.2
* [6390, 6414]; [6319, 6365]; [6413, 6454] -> -0.1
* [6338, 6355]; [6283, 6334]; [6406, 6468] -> -0.3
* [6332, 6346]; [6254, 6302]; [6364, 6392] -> -0.1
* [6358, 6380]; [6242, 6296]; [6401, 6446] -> -0.2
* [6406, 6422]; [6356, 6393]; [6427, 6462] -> -0.1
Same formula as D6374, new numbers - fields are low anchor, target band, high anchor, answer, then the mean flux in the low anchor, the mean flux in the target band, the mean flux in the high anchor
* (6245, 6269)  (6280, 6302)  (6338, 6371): -0.3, 21.1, 21.7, 22.1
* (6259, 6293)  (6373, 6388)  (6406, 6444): 0.1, 21.8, 21.8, 22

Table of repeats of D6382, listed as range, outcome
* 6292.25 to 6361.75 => 22.86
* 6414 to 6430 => 22.14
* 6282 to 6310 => 22.51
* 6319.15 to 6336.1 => 22.32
